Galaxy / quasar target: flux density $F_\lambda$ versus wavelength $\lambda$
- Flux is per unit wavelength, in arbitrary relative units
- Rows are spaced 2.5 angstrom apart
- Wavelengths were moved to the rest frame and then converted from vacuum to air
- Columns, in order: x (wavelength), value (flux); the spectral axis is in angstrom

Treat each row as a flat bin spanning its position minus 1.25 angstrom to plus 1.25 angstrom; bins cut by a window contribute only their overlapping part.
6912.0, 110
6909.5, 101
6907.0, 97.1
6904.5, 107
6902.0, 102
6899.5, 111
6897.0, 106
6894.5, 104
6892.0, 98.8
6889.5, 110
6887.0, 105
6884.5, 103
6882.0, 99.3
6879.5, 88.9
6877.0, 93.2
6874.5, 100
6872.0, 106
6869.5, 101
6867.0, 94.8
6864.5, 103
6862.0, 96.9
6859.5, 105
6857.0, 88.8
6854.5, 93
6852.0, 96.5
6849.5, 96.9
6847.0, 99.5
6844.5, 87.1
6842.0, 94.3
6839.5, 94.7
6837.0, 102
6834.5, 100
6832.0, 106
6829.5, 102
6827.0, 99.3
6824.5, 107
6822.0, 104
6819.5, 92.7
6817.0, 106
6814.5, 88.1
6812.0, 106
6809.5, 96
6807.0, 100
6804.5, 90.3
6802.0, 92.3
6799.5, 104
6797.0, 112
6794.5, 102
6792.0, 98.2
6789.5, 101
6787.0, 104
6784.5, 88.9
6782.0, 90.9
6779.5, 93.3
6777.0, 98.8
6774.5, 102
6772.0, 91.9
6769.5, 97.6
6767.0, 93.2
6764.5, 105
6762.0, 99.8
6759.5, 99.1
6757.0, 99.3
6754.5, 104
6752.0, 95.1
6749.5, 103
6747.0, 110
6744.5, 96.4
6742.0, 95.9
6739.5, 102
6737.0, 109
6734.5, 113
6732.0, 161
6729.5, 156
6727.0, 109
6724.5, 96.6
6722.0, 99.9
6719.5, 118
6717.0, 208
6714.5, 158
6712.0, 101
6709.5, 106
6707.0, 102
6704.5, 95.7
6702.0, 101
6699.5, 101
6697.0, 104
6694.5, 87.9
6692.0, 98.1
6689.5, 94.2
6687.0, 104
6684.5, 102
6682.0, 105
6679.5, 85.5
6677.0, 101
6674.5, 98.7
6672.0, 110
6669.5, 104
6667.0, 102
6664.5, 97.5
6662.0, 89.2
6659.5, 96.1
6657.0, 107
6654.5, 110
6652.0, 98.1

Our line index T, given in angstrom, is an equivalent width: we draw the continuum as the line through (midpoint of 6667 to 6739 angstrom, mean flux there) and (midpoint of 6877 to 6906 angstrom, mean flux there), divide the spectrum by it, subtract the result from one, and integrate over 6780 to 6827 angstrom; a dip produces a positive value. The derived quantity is 3.4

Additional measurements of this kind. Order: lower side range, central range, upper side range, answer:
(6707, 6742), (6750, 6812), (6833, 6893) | 8.16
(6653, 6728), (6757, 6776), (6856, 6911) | 1.07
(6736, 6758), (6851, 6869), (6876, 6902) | 0.86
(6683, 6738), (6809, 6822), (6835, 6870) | 0.37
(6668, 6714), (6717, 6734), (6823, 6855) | -4.87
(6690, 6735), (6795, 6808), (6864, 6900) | 1.08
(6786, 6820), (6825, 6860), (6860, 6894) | 0.83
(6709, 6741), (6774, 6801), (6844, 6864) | 2.93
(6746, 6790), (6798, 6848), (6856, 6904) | 0.59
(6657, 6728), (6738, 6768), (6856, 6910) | 1.22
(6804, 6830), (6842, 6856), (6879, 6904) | 0.92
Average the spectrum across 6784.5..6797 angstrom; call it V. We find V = 101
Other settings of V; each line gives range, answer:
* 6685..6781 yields 108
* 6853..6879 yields 97.9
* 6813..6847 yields 98.8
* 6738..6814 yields 99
